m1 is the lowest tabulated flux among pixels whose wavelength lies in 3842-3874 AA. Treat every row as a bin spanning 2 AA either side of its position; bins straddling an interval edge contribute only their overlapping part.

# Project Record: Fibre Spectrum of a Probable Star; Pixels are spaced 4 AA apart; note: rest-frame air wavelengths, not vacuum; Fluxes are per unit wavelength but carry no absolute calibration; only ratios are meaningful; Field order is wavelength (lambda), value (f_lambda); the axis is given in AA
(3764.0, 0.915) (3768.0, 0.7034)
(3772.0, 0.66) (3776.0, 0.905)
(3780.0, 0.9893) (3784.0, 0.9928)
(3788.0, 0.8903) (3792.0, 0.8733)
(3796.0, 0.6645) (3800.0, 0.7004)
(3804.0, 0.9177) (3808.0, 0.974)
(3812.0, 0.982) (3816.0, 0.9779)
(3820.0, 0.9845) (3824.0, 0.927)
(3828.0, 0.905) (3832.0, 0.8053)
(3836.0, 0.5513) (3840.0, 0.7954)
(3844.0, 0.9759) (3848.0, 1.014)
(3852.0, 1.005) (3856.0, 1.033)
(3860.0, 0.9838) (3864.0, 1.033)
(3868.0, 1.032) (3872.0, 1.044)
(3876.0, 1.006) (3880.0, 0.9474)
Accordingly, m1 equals 0.9759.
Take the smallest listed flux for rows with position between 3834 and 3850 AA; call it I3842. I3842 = 0.5513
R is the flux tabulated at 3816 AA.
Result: 0.9779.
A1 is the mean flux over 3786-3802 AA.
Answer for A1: 0.782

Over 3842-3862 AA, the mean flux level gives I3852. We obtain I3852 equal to 1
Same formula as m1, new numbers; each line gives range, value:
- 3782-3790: 0.8903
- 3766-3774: 0.66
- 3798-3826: 0.7004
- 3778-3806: 0.6645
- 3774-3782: 0.905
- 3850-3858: 1.005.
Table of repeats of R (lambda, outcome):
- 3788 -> 0.8903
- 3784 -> 0.9928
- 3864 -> 1.033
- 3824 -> 0.927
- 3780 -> 0.9893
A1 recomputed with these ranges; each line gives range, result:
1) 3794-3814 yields 0.848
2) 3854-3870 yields 1.02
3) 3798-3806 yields 0.809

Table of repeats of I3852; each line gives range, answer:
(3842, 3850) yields 0.995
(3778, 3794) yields 0.936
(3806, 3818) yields 0.978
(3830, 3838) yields 0.678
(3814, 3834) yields 0.92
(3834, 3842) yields 0.673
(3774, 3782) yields 0.947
